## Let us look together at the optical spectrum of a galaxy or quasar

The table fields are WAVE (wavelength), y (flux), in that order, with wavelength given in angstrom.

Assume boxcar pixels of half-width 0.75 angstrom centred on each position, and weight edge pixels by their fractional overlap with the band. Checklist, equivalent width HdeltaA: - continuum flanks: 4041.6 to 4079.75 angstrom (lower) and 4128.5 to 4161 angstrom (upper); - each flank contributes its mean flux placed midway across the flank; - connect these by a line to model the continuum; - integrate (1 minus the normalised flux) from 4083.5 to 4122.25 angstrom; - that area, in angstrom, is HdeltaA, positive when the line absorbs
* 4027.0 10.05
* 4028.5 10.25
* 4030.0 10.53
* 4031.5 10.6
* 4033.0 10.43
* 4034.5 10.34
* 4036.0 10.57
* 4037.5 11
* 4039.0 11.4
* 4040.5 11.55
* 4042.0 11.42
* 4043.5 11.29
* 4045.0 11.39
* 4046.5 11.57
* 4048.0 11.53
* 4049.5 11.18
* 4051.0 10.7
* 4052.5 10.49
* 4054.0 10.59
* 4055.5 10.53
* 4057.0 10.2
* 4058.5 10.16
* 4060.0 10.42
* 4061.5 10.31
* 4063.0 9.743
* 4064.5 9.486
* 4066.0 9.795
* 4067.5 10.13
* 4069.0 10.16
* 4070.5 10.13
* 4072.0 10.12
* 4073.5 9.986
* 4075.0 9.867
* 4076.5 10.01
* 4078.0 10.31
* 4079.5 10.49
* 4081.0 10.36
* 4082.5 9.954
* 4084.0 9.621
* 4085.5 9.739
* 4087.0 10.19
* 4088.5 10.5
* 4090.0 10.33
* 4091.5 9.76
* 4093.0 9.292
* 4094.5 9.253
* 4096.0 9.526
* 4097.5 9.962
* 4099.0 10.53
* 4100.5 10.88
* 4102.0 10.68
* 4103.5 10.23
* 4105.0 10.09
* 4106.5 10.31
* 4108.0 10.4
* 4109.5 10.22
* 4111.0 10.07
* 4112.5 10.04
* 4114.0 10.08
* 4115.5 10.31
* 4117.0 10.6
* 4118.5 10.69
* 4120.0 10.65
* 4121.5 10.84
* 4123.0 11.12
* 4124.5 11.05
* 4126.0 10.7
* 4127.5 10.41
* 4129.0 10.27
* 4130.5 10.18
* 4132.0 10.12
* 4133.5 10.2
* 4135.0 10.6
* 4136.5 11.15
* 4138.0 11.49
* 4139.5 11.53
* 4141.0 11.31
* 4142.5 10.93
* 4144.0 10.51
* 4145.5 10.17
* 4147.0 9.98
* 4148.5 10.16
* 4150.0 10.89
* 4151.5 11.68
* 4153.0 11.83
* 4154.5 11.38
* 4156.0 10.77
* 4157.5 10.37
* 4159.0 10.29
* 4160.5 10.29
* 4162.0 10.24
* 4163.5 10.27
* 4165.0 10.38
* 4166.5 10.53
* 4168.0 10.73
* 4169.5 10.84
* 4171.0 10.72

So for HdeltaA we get 1.5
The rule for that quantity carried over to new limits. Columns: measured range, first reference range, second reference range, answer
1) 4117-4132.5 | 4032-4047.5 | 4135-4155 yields 0.6 angstrom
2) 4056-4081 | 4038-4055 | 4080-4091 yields 1.1 angstrom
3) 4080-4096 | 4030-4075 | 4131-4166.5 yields 1.1 angstrom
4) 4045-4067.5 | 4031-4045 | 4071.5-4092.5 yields 0.2 angstrom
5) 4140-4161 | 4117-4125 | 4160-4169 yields -0.4 angstrom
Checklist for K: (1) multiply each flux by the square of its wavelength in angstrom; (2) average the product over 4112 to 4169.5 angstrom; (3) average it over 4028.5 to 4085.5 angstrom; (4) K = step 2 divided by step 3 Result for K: 1.1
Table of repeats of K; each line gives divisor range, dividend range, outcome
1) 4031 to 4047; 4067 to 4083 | 0.93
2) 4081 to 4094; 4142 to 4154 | 1.12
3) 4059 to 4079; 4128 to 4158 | 1.11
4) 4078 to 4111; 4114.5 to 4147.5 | 1.07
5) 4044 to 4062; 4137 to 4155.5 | 1.07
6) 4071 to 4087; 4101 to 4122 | 1.05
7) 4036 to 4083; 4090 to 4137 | 1.01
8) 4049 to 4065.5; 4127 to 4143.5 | 1.08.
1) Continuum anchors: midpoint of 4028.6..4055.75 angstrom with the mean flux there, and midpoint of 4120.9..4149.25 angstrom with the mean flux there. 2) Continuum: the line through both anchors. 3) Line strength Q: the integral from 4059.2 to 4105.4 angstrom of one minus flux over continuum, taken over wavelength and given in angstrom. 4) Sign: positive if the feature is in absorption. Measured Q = 3.26 angstrom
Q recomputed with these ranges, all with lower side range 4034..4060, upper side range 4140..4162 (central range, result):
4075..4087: 0.9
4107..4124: 0.5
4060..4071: 0.9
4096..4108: 0.6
